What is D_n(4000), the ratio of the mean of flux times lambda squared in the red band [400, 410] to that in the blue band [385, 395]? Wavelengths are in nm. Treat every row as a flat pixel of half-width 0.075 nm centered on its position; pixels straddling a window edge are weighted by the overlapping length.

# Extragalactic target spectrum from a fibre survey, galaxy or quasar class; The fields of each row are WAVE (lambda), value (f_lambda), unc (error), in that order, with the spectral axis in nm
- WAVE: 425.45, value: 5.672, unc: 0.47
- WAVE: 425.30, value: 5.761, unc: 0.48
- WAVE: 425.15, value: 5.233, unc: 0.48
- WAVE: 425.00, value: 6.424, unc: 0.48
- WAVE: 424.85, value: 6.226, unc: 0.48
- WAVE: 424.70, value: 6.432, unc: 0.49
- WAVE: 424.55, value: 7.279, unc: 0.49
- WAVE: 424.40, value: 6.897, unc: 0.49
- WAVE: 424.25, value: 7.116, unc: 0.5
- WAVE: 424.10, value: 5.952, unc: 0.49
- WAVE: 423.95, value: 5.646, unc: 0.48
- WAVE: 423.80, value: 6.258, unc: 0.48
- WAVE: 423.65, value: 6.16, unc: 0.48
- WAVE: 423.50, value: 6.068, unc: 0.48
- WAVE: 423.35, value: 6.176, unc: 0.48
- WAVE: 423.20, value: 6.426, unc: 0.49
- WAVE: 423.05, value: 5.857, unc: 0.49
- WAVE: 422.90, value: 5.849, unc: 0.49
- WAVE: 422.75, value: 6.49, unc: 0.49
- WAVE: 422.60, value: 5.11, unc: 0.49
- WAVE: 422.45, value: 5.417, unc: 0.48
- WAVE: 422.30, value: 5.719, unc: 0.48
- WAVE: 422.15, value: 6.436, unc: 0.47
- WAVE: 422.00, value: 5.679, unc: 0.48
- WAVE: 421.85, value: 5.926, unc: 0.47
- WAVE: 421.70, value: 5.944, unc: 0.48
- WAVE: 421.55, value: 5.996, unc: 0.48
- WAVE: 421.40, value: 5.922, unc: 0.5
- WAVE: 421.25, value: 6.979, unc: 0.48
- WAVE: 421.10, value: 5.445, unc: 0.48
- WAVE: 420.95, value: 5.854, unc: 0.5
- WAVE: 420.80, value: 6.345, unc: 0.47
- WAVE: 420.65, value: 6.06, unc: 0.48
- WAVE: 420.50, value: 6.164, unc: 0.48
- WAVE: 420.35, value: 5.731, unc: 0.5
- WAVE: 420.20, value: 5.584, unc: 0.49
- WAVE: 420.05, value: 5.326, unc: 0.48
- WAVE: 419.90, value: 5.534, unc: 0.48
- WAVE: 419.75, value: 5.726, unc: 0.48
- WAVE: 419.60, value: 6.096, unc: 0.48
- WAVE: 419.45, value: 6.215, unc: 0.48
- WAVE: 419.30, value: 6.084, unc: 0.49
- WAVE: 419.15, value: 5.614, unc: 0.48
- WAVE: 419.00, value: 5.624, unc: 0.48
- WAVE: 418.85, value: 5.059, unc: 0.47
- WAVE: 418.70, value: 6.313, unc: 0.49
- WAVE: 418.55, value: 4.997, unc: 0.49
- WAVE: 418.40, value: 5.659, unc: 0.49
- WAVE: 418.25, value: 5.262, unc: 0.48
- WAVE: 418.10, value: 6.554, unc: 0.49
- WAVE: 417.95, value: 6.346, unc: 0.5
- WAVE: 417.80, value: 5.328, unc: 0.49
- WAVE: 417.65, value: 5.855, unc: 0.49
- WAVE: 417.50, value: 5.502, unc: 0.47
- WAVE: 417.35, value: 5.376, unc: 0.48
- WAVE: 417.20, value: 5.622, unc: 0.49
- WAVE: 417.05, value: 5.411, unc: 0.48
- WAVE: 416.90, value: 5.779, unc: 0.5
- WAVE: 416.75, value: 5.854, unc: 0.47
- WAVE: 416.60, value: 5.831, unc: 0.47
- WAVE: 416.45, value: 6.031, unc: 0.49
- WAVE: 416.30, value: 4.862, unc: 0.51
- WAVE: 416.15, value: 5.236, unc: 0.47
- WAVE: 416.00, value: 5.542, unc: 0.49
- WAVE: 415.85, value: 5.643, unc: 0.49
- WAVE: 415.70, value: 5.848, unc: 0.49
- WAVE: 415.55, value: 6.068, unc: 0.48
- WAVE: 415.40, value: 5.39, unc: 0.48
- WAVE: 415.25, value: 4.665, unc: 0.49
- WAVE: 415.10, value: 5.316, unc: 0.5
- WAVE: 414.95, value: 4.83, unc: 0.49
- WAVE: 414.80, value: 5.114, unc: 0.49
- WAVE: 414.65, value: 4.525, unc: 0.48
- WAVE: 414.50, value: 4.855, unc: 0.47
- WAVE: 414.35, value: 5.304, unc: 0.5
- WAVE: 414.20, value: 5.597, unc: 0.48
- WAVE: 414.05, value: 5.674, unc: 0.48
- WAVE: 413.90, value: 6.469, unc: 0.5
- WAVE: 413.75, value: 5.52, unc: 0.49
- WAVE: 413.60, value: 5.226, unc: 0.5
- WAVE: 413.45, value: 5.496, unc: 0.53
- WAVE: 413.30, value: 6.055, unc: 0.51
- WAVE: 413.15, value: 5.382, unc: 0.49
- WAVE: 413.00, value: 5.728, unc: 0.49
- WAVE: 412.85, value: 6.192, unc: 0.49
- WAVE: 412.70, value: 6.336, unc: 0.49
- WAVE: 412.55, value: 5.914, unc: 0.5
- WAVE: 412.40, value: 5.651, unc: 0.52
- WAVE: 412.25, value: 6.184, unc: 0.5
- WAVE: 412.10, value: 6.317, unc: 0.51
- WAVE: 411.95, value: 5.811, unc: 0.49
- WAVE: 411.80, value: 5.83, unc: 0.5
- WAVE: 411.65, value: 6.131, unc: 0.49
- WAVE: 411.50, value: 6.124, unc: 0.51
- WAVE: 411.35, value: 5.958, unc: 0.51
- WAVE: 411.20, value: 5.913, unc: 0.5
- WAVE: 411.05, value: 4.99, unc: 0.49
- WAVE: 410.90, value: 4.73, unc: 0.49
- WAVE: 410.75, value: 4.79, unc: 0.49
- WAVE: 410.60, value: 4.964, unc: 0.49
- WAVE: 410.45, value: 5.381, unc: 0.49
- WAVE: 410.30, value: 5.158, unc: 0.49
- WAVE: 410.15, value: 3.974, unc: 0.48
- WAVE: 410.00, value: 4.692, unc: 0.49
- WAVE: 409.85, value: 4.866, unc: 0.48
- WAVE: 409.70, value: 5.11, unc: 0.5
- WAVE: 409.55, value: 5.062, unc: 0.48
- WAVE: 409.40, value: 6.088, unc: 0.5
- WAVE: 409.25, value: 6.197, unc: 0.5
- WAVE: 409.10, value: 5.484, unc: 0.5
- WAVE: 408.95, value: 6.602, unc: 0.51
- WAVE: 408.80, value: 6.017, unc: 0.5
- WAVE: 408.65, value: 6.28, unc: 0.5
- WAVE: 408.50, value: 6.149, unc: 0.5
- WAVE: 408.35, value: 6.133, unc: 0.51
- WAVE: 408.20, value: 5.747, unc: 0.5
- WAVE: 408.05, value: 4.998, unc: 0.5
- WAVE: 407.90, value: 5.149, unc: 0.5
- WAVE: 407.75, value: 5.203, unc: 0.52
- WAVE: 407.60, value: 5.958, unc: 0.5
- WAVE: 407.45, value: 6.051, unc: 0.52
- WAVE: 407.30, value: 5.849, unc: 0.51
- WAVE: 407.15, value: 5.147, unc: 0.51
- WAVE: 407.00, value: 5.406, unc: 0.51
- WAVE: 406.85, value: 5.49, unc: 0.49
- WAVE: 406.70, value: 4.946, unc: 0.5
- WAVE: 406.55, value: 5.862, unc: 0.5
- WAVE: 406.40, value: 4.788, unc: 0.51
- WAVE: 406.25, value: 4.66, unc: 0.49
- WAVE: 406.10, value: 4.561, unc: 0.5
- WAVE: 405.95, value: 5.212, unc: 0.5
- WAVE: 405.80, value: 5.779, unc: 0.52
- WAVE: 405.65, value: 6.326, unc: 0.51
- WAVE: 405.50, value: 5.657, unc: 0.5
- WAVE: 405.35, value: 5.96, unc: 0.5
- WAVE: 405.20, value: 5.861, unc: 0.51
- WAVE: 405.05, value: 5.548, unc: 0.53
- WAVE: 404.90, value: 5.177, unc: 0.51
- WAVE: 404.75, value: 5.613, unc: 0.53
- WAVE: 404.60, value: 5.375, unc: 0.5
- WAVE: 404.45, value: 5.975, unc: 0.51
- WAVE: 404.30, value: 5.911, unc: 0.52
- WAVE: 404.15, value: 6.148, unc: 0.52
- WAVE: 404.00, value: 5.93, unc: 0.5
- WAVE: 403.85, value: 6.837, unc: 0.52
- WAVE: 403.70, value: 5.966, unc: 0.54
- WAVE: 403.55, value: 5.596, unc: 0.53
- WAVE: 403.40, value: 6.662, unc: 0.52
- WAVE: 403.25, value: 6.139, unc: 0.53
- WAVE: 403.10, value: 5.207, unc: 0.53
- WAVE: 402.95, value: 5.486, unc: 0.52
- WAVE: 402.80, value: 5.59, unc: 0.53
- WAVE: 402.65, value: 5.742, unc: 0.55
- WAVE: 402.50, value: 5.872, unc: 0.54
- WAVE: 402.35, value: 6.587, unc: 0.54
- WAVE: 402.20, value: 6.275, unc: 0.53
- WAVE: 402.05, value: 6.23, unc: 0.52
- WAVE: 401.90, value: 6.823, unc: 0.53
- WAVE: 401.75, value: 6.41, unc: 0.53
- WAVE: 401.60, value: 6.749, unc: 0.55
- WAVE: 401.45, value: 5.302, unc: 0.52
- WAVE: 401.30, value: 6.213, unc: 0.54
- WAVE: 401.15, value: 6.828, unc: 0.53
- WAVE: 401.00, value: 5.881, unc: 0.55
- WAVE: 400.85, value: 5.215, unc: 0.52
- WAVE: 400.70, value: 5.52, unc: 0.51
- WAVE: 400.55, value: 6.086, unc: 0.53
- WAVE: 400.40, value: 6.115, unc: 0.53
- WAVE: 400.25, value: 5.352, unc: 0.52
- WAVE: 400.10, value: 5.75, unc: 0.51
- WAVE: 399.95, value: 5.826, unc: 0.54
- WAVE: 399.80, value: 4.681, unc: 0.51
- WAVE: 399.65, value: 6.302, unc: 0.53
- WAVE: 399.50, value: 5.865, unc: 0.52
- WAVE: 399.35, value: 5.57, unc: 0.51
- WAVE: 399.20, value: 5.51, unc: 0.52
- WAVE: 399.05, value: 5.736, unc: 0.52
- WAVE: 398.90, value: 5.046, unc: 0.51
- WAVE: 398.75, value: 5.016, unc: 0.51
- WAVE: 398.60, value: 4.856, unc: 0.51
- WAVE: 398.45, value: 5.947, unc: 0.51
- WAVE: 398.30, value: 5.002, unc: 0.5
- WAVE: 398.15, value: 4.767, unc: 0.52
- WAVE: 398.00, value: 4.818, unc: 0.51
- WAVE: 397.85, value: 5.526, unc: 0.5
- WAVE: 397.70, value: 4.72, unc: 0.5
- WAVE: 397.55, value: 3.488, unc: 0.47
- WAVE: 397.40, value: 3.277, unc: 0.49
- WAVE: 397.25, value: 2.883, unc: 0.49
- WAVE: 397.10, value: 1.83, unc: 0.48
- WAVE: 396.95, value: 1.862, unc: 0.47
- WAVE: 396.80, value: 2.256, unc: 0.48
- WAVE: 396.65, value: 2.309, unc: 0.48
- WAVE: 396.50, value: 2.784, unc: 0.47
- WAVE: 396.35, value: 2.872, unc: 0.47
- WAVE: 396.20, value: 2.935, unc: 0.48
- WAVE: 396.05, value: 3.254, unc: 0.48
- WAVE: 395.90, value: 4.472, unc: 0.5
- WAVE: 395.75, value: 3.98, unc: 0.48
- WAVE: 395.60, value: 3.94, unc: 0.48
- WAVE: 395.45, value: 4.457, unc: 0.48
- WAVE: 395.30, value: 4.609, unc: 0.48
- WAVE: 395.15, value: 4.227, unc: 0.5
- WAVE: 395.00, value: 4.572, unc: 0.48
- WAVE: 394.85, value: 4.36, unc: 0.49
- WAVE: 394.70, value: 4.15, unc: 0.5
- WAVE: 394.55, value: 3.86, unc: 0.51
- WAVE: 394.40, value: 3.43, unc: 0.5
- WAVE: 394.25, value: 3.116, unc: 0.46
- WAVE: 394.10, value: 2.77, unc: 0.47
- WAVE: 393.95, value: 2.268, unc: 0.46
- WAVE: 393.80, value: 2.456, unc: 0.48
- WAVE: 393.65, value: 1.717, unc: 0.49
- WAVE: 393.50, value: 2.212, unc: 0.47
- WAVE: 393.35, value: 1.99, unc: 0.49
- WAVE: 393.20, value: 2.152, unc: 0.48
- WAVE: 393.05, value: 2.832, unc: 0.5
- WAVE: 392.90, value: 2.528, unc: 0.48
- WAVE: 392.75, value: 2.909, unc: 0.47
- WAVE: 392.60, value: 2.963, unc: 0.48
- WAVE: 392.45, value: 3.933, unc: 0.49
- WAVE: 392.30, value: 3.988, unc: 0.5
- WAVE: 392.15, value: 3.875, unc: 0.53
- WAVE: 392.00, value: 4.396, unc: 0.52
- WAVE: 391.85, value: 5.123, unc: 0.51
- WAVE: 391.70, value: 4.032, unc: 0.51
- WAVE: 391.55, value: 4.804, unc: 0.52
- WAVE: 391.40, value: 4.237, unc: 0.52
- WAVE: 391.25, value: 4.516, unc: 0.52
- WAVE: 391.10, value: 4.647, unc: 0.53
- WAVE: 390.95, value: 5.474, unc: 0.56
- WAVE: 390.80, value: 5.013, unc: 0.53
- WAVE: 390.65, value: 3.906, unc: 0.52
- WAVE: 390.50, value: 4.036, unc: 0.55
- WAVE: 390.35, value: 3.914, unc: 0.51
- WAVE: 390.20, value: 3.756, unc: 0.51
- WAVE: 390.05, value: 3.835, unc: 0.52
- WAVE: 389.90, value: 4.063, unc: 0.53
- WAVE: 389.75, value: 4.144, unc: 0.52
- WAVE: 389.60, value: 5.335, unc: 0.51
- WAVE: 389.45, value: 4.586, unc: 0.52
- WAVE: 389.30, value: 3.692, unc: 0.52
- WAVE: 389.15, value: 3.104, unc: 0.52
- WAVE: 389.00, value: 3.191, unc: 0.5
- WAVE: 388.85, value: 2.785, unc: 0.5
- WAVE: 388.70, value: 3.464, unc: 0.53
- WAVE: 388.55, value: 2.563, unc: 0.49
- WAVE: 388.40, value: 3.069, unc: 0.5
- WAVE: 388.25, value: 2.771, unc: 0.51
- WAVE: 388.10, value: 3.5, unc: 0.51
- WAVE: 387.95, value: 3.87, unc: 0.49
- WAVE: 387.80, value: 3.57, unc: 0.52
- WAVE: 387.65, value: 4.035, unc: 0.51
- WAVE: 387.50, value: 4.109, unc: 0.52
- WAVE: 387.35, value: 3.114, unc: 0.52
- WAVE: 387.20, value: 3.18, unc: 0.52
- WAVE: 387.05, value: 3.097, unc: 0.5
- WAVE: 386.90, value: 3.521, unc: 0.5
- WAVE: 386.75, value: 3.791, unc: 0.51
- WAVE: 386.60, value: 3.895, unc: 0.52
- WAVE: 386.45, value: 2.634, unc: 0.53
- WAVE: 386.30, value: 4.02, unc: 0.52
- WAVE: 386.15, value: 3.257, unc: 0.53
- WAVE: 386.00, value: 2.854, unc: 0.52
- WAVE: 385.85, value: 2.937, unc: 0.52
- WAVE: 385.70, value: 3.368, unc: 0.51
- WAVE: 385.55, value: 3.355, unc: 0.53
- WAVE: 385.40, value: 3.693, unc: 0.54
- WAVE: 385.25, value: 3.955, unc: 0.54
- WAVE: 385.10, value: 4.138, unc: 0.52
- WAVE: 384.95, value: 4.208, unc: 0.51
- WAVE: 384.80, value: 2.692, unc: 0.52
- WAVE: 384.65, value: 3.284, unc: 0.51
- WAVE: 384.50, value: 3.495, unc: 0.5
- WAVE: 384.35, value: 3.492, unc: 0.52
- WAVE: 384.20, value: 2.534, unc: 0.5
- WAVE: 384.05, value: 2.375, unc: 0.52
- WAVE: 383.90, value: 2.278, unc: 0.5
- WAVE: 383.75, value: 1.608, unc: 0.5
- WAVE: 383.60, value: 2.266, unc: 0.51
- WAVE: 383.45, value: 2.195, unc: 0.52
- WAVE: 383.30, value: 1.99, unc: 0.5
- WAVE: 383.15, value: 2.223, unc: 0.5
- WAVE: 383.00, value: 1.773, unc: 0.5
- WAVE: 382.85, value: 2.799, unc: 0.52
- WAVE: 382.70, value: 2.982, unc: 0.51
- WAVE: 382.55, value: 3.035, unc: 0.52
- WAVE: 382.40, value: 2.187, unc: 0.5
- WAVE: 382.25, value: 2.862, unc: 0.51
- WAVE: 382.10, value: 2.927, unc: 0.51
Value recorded 1.73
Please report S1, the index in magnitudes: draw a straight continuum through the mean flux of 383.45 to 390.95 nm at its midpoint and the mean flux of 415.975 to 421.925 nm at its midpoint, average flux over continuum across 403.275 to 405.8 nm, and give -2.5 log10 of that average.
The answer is -0.24 mag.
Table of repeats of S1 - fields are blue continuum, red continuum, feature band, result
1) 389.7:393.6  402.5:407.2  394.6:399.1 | 0.14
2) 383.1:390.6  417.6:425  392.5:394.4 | 0.45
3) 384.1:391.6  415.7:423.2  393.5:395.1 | 0.26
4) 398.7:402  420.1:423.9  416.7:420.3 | 0.05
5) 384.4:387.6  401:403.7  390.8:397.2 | 0.33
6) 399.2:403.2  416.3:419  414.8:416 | 0.06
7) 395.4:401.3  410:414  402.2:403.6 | -0.19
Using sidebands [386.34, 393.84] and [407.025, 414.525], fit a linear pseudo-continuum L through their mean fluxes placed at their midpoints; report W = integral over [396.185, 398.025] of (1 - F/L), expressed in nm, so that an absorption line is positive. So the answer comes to 0.488 nm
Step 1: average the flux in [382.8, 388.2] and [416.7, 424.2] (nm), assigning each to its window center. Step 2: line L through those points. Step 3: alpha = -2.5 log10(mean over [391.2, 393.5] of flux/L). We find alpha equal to 0.03 mag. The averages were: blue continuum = 3.14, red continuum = 5.85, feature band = 3.56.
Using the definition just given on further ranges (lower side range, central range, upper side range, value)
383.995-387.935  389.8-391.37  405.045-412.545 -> -0.122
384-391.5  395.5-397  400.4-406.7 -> 0.474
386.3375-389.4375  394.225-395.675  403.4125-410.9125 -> 0.019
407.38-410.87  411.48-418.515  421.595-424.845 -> 0.021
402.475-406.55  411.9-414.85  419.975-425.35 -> 0.037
